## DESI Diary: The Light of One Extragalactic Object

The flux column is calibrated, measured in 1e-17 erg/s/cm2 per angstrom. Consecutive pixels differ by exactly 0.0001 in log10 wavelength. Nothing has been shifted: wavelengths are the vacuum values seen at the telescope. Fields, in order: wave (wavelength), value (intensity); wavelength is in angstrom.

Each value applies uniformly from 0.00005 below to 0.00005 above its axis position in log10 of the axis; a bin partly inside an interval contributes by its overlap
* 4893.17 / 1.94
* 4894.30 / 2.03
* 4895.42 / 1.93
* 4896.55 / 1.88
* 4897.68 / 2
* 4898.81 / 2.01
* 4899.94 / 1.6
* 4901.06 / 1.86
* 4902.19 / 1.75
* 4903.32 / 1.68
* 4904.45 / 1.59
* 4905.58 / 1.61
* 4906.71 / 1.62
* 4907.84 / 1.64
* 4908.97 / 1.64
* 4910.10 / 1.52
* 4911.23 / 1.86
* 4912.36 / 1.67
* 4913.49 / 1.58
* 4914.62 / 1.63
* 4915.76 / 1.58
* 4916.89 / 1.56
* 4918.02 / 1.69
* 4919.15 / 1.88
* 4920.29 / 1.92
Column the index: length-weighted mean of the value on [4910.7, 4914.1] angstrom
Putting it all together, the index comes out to 1.7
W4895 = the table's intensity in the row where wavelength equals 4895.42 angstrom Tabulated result 1.93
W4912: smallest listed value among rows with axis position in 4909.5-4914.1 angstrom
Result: 1.52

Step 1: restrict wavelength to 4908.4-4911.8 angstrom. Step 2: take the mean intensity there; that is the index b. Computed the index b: 1.67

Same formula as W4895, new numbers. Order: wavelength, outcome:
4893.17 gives 1.94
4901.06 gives 1.86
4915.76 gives 1.58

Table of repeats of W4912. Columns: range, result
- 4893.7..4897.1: 1.88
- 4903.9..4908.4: 1.59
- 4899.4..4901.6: 1.6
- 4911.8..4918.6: 1.56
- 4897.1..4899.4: 2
